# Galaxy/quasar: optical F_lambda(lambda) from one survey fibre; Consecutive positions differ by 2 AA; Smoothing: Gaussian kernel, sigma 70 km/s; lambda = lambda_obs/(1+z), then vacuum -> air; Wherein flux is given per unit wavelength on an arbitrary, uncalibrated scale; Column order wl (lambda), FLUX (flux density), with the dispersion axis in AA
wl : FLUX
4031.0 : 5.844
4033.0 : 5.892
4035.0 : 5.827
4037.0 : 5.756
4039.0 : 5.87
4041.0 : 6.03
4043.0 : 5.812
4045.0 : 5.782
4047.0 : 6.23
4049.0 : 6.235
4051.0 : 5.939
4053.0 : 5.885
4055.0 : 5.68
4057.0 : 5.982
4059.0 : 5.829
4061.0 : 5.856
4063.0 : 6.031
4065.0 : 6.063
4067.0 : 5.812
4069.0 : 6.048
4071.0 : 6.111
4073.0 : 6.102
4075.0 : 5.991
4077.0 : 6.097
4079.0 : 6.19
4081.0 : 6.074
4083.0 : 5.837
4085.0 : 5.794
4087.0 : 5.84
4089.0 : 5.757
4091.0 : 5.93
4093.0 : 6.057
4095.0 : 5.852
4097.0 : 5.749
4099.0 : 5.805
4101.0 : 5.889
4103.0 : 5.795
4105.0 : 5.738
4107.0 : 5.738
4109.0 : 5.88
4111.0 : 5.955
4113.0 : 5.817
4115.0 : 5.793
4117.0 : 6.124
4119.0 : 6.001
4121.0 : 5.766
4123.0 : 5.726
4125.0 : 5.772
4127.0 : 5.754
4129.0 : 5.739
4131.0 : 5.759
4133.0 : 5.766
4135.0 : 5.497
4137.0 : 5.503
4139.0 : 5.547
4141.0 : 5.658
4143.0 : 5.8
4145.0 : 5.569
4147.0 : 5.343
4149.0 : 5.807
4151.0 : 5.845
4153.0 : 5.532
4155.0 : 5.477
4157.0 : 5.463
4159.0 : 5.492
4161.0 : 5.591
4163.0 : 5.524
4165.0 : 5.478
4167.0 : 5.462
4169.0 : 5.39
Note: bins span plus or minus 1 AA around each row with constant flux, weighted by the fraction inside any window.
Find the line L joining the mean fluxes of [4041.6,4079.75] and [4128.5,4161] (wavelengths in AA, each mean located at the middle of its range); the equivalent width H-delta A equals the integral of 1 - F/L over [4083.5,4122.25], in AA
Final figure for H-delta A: -0.4 AA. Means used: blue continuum 5.98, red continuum 5.61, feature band 5.86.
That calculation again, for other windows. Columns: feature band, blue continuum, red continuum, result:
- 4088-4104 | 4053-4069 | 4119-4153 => -0.1 AA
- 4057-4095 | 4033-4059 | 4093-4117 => -0.6 AA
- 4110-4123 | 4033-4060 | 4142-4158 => -0.4 AA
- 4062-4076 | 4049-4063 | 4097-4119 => -0.3 AA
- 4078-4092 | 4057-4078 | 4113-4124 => 0.1 AA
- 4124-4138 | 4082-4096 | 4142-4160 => 0.0 AA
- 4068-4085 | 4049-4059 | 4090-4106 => -0.5 AA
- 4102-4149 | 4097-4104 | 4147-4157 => -0.2 AA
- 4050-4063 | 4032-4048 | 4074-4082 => 0.2 AA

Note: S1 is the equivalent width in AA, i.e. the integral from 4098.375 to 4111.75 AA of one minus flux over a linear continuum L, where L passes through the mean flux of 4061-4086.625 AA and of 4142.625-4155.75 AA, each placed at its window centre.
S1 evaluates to 0.0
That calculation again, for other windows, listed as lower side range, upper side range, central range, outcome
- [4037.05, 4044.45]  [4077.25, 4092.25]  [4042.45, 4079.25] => -0.5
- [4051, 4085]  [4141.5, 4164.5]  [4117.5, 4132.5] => -0.2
